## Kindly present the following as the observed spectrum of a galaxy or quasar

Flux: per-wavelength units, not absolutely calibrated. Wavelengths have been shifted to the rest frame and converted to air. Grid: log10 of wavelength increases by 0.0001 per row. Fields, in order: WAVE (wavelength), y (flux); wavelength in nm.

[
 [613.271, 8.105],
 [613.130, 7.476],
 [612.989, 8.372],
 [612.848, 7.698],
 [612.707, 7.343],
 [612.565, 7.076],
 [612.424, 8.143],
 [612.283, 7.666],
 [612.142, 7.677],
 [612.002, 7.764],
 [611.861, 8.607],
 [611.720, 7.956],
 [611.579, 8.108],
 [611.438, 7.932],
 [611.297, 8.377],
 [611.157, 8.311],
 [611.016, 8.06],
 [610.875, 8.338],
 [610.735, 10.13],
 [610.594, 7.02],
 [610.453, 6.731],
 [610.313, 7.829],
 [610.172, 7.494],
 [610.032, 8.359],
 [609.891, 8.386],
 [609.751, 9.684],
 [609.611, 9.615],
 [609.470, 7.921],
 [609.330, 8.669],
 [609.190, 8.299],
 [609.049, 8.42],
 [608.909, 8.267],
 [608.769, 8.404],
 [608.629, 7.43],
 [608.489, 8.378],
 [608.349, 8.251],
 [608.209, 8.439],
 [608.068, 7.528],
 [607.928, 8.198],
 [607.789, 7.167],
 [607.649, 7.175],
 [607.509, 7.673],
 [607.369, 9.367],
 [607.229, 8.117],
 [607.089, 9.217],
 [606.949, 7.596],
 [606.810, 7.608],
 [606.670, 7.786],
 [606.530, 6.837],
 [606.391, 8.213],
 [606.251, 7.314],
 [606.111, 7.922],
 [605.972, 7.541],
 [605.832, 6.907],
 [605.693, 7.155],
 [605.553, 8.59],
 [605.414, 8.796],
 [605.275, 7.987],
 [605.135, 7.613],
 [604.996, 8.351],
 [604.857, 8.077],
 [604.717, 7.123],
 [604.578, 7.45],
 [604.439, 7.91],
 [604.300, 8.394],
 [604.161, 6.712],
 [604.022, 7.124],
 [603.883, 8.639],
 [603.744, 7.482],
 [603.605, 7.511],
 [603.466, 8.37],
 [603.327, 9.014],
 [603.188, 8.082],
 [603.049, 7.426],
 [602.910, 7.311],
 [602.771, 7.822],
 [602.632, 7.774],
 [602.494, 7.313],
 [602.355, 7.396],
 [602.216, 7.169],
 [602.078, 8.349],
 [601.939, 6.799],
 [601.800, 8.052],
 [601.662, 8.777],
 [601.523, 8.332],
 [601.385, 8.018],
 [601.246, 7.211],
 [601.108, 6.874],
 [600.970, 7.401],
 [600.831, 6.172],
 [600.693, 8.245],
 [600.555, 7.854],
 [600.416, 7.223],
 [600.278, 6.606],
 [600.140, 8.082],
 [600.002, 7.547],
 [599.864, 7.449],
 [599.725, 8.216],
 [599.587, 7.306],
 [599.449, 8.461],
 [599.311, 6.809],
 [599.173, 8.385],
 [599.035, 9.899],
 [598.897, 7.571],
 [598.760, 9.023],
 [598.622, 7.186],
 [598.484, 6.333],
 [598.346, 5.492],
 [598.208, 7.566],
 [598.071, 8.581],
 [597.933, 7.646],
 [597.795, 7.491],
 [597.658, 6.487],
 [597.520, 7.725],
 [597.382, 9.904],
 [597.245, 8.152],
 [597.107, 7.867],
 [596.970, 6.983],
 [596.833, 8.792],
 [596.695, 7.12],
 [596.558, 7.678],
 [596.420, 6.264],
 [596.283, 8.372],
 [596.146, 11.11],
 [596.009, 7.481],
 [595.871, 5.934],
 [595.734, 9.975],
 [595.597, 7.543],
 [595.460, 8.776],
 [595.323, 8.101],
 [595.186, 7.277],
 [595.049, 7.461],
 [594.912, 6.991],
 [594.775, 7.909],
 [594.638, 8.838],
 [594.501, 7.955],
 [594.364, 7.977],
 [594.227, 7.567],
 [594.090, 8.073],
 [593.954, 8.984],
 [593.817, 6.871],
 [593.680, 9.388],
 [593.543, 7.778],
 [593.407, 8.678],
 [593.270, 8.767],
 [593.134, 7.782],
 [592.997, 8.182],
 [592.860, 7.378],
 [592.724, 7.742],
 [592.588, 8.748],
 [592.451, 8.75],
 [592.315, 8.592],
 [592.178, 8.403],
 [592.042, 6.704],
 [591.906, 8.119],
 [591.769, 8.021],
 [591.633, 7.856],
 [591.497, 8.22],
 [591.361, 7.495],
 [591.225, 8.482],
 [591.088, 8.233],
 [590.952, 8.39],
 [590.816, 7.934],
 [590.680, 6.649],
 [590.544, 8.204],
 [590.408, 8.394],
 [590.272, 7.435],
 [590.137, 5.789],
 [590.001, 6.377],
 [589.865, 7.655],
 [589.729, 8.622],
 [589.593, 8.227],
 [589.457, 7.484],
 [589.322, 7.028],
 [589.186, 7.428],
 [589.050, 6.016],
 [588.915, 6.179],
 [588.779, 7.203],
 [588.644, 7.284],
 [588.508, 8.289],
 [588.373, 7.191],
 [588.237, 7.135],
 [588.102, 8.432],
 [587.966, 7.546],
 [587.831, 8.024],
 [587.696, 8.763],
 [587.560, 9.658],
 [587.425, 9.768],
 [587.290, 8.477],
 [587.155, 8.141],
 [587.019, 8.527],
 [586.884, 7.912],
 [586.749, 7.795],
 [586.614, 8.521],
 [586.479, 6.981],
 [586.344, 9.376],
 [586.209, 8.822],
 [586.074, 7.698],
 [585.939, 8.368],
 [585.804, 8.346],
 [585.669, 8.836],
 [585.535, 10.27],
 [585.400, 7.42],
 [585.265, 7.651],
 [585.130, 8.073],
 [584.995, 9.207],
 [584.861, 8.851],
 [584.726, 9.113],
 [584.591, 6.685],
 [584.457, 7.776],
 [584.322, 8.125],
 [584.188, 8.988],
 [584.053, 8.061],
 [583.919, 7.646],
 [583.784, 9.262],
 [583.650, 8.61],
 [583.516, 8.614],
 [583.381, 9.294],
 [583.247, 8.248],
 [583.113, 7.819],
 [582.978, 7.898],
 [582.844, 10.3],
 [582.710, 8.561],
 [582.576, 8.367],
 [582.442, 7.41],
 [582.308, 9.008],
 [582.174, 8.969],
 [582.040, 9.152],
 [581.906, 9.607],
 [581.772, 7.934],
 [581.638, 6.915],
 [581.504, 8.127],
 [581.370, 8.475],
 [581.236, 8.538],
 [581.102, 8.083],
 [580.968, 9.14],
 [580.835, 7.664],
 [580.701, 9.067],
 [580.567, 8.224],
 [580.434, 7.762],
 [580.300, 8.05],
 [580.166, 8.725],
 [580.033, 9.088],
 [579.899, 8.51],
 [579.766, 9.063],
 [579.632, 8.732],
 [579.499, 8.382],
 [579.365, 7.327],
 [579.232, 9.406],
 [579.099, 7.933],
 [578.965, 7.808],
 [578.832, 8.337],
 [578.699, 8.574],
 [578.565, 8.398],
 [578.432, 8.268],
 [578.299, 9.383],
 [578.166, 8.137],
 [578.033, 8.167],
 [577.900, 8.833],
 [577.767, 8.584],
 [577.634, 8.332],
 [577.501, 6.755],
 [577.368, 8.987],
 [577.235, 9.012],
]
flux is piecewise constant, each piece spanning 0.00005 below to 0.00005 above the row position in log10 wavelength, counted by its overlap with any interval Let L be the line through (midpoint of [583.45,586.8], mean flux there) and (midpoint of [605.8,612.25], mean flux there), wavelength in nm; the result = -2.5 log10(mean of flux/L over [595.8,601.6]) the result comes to 0.07 mag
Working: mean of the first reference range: 8.37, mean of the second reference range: 8.07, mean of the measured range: 7.69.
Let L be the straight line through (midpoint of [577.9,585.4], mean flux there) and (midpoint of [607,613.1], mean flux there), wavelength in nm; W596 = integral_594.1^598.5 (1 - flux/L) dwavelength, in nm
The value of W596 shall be 0.24 nm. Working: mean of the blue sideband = 8.42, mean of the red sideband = 8.12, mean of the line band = 7.81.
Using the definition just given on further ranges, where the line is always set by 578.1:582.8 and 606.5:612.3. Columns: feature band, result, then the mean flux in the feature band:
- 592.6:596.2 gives 0.08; 8.1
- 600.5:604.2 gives 0.24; 7.68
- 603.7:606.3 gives 0.14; 7.75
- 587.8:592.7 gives 0.38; 7.68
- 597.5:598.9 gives 0.15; 7.35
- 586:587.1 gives 0.02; 8.2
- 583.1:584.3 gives -0.02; 8.53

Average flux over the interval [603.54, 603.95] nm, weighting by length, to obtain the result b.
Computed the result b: 7.88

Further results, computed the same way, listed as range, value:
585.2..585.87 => 8.51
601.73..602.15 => 7.74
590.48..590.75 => 7.42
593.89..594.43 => 8.15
